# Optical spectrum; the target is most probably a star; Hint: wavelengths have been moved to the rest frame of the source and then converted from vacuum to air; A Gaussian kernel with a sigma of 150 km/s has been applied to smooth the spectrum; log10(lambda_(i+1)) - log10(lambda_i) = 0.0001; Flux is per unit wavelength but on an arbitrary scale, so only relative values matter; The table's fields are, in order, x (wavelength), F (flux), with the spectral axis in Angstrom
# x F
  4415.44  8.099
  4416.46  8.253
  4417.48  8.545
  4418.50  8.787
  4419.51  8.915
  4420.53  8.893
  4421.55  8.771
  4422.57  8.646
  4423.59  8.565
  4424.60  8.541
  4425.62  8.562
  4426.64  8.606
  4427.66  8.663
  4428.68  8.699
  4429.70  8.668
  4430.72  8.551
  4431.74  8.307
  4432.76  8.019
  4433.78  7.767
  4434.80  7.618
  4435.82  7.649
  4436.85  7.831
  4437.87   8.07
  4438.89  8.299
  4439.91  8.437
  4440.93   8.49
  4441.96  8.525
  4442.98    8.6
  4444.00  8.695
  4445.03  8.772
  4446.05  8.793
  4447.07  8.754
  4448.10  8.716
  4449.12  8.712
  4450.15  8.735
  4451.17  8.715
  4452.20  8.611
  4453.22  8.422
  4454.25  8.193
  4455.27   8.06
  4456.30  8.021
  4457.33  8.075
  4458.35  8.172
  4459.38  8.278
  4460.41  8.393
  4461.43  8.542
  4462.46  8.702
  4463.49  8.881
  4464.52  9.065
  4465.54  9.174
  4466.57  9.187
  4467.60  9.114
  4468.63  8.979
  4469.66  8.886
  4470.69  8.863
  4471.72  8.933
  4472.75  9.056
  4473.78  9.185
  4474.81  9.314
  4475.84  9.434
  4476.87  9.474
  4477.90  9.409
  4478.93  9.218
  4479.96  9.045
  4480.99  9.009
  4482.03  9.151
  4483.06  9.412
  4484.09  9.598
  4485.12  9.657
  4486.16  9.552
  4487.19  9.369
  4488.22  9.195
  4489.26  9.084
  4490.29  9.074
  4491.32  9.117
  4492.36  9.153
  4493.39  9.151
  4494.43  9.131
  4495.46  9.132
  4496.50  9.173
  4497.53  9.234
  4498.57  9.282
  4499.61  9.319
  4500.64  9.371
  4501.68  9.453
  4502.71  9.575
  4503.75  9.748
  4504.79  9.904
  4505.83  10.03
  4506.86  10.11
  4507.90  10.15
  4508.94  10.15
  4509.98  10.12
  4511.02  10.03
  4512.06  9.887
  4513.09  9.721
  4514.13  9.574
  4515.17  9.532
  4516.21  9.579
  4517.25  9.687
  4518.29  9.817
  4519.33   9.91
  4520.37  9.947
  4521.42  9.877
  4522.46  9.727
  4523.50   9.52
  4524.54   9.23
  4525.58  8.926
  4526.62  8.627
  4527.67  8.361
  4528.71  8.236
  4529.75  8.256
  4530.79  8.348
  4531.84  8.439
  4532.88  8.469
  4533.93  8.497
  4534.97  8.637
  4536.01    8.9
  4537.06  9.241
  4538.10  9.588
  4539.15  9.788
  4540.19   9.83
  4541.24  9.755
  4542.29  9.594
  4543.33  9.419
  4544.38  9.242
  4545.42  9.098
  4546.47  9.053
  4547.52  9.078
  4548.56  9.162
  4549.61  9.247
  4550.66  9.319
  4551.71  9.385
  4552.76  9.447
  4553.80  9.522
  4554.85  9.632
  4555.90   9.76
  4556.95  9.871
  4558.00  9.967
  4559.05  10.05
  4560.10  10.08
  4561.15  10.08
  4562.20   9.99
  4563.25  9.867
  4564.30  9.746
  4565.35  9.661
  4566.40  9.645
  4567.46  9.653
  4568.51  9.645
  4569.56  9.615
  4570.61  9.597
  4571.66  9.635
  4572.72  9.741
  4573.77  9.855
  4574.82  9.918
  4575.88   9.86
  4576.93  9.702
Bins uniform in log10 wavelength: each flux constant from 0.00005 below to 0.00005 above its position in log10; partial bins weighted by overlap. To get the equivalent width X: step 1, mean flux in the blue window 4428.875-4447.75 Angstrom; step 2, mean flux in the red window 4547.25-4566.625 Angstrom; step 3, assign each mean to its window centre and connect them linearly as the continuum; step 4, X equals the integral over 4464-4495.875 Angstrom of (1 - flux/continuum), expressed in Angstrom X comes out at -1.4 Angstrom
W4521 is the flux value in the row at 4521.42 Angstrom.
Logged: 9.877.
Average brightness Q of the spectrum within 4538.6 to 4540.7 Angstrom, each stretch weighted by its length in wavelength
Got 9.81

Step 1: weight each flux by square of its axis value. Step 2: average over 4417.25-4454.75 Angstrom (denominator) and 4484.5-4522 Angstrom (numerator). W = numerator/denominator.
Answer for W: 1.2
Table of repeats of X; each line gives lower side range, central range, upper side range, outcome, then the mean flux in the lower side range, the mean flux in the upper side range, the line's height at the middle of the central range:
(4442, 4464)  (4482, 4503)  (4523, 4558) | -1.18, 8.52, 9.15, 8.8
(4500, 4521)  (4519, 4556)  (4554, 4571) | 2.33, 9.81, 9.8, 9.81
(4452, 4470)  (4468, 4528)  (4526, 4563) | -3.57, 8.6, 9.26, 8.89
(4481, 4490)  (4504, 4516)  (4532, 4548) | -0.82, 9.34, 9.2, 9.28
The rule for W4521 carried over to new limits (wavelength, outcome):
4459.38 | 8.278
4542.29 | 9.594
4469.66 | 8.886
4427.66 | 8.663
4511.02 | 10.03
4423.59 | 8.565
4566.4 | 9.645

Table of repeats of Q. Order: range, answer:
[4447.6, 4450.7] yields 8.73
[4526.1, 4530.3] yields 8.37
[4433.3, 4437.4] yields 7.71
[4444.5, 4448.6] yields 8.75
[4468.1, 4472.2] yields 8.91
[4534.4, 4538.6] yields 9.1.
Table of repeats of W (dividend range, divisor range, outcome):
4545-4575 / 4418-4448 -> 1.20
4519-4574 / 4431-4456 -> 1.18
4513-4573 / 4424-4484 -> 1.13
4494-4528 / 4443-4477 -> 1.12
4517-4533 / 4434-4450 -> 1.12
